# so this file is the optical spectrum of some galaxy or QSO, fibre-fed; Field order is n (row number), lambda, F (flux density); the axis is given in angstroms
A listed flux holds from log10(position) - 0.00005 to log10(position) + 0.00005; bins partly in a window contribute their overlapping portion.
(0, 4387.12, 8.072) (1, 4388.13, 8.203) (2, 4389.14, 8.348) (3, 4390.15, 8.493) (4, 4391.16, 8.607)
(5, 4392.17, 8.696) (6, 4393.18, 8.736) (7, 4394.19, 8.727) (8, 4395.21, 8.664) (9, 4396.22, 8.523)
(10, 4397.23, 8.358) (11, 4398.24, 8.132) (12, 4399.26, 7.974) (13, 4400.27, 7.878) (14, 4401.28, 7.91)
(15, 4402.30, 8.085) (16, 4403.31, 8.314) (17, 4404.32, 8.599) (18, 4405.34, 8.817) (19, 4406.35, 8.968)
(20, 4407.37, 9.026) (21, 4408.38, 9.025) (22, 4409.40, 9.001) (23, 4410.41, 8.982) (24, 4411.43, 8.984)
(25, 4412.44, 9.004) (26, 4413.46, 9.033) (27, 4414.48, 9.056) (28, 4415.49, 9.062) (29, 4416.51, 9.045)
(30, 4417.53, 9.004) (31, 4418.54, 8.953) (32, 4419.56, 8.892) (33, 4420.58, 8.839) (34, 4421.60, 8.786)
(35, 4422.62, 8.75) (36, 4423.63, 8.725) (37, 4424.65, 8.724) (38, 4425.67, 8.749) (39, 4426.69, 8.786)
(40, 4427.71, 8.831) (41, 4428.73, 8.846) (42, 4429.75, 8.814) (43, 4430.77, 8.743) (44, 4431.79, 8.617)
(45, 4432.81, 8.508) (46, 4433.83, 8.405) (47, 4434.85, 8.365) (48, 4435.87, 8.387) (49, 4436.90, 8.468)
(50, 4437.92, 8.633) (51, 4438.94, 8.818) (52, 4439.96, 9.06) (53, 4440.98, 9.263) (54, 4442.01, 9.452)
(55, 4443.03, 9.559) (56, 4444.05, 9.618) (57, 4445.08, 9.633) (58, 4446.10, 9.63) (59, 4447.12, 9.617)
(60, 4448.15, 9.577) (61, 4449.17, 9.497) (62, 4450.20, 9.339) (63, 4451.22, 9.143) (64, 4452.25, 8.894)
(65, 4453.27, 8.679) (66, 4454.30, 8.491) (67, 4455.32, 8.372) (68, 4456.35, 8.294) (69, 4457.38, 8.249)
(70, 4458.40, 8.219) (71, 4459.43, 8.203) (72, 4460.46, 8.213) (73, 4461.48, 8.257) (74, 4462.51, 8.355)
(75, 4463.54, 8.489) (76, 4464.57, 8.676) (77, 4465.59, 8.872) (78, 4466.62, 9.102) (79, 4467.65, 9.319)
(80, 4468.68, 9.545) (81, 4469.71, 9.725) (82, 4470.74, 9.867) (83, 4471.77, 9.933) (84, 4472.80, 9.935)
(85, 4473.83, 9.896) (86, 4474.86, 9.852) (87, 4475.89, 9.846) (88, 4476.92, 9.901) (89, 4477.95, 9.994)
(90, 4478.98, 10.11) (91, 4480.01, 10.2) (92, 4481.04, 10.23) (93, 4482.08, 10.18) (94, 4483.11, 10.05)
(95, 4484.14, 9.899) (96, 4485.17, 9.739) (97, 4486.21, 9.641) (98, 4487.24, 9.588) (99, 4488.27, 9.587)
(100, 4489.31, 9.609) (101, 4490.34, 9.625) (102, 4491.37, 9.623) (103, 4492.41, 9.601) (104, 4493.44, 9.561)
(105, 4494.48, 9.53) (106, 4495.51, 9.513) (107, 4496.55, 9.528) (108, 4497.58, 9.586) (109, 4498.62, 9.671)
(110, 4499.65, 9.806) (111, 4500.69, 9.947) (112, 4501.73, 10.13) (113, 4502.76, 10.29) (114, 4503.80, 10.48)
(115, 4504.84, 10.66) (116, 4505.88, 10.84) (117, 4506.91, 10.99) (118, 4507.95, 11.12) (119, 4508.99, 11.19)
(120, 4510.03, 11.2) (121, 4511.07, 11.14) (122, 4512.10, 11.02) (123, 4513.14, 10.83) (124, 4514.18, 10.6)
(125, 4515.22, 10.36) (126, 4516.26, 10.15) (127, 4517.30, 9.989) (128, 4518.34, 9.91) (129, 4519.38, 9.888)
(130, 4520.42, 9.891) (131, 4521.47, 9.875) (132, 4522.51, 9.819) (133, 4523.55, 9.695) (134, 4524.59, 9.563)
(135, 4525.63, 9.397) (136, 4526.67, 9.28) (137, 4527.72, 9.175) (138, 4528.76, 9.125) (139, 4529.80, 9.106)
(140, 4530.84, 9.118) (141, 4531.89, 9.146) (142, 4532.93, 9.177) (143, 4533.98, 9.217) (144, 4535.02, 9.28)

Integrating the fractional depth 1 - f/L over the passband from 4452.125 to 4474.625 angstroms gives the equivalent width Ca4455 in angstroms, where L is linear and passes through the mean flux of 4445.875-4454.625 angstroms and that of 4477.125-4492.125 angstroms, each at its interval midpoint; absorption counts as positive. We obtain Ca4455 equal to 1.3 angstroms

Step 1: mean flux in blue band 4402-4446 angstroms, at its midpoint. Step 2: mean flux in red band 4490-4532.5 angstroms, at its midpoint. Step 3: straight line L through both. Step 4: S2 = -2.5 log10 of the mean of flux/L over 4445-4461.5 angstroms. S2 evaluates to 0.049 mag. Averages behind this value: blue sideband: 8.88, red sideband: 10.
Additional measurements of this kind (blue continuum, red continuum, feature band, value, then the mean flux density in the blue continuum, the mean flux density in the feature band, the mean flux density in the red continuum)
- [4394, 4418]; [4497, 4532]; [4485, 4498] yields 0.02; 8.67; 9.59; 10.1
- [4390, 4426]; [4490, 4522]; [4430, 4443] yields 0.05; 8.7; 8.76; 10.2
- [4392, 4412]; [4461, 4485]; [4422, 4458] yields 0.03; 8.57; 8.9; 9.58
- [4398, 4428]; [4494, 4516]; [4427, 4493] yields 0.04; 8.74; 9.21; 10.4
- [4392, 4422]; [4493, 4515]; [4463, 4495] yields 0.03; 8.7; 9.67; 10.4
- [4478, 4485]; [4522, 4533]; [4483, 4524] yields -0.04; 10.1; 10.1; 9.34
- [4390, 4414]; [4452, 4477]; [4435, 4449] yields -0.04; 8.61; 9.19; 8.99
